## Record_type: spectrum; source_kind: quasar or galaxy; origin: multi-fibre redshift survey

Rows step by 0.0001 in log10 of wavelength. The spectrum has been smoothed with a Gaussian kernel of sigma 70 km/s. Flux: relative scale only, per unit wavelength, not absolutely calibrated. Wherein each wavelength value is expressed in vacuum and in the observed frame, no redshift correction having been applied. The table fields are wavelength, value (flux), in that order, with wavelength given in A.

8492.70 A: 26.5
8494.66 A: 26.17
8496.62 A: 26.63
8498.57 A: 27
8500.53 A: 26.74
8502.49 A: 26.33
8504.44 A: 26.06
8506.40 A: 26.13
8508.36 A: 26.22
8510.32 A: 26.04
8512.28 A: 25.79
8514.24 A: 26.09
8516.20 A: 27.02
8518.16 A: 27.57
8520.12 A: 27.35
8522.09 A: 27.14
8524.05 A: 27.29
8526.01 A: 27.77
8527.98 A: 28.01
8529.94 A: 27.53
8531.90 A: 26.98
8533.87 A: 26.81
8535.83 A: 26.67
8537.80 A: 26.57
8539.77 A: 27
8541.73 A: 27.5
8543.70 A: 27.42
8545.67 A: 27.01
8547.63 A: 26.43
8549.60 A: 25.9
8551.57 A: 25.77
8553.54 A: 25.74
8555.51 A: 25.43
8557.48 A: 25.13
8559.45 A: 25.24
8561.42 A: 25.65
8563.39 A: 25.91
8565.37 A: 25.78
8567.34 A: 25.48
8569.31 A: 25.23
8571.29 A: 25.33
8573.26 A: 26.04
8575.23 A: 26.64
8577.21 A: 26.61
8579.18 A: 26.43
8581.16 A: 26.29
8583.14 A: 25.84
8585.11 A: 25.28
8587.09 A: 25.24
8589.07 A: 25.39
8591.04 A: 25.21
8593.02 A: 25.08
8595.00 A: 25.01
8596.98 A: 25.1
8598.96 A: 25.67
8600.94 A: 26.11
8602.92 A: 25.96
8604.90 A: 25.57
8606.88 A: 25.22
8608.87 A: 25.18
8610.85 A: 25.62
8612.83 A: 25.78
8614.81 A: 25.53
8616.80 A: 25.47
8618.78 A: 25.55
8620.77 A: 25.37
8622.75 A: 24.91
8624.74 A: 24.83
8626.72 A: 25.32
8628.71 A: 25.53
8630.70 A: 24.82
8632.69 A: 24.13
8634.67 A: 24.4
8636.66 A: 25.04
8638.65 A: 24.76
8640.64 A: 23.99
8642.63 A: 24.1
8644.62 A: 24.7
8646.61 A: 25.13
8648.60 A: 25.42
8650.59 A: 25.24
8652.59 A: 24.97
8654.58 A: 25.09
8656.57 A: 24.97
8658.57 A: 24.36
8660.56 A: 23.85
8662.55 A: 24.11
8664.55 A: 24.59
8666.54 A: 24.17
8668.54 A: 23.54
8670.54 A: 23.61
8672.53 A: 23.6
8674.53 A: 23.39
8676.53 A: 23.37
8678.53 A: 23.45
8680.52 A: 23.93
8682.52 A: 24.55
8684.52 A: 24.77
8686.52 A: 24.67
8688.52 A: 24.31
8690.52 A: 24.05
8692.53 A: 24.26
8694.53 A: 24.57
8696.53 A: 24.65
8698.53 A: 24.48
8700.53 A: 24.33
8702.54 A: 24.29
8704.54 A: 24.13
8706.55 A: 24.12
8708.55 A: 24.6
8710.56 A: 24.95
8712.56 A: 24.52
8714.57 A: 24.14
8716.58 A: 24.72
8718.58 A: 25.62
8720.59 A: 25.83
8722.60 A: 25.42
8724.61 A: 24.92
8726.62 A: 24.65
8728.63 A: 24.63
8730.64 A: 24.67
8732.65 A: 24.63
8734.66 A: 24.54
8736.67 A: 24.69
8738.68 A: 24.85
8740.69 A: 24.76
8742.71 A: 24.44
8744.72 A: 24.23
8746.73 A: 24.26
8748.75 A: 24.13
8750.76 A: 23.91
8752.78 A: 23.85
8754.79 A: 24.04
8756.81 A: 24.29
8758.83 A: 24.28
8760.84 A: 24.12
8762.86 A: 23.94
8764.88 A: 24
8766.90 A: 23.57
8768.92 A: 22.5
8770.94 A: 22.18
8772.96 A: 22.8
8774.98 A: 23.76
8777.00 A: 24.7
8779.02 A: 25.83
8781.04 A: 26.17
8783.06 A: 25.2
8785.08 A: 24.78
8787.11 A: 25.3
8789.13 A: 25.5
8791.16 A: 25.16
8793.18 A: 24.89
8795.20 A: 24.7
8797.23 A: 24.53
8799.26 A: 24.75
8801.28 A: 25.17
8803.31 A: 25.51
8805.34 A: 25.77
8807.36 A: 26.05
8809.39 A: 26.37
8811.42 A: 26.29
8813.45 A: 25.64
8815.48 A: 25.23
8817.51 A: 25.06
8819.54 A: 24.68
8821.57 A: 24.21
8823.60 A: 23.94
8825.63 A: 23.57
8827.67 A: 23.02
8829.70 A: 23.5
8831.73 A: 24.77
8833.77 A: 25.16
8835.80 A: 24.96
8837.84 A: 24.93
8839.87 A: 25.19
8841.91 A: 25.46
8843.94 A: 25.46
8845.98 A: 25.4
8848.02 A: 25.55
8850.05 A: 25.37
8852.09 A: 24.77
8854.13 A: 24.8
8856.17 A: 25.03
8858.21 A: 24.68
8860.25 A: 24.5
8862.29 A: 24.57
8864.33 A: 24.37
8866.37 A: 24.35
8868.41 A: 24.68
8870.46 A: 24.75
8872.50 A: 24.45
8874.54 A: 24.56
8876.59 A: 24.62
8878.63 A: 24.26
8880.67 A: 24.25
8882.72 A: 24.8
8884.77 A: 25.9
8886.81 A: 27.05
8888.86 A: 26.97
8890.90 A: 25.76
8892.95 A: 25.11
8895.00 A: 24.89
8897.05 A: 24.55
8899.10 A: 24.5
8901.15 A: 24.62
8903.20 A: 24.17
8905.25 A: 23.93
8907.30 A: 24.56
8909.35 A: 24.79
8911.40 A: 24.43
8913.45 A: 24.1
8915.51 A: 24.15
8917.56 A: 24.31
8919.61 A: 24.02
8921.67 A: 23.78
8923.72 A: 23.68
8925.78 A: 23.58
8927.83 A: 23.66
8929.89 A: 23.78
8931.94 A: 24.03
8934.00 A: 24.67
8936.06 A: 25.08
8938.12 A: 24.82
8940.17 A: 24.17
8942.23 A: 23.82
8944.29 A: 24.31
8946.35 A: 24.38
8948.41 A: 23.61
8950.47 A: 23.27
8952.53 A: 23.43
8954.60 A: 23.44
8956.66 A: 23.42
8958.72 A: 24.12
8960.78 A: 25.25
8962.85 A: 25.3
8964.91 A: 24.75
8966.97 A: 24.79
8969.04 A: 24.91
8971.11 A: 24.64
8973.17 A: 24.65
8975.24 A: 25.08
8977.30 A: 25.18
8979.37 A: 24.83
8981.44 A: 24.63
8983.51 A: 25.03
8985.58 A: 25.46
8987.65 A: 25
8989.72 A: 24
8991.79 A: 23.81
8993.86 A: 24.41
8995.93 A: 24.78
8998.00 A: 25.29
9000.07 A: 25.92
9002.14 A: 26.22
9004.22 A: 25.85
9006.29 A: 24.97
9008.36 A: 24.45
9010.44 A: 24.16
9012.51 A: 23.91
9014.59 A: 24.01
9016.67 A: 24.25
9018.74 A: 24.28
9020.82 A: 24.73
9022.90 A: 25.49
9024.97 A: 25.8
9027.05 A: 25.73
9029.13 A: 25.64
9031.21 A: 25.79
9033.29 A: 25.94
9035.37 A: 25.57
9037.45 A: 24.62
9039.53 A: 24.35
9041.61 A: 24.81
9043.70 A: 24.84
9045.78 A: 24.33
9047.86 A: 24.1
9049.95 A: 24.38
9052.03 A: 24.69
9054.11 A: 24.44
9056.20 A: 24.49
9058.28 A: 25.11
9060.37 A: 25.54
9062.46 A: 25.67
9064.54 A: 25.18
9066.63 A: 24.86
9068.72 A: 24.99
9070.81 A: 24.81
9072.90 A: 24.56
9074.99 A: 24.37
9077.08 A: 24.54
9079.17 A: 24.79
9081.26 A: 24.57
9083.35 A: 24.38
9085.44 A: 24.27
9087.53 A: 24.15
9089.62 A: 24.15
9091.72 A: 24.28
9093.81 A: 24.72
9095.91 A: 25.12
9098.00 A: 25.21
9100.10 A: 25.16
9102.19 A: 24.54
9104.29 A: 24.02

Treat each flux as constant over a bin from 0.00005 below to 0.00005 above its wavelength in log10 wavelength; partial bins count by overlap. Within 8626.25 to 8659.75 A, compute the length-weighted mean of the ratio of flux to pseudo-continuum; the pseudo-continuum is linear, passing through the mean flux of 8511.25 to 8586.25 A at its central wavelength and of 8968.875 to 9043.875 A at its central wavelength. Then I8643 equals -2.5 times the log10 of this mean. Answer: 0.06 mag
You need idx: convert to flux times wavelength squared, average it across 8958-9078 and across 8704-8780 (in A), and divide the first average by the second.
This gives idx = 1.1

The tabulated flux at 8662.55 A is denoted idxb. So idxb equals 24.11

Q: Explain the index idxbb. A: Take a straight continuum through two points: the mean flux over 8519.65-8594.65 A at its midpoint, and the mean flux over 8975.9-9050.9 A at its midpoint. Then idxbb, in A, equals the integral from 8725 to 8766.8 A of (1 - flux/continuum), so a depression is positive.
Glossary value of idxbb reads 2.2 A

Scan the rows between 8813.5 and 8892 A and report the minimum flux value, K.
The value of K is 23.02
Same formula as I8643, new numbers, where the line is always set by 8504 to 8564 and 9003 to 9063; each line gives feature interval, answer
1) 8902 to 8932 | 0.05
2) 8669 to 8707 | 0.08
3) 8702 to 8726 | 0.05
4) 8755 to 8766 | 0.07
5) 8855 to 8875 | 0.04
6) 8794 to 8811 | 0.01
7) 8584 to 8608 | 0.04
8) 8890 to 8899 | 0.02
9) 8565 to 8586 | 0.02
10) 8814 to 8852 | 0.03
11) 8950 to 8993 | 0.02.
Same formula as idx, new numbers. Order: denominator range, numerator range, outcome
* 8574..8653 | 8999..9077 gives 1.08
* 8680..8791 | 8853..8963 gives 1.04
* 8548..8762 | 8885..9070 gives 1.07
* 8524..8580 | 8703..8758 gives 0.97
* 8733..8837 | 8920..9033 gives 1.04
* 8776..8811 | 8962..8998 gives 1.02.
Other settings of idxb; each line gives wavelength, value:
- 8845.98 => 25.4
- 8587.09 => 25.24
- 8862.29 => 24.57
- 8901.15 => 24.62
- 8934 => 24.67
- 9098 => 25.21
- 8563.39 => 25.91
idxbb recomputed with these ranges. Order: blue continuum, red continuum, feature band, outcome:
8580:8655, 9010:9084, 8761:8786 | 1.0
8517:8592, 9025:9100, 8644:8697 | 3.4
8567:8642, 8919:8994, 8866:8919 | -0.5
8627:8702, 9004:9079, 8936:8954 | 0.5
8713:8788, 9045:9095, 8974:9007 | -0.6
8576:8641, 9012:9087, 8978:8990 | 0.0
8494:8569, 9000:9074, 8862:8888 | 0.6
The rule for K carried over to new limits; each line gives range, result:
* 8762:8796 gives 22.18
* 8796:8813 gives 24.53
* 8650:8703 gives 23.37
